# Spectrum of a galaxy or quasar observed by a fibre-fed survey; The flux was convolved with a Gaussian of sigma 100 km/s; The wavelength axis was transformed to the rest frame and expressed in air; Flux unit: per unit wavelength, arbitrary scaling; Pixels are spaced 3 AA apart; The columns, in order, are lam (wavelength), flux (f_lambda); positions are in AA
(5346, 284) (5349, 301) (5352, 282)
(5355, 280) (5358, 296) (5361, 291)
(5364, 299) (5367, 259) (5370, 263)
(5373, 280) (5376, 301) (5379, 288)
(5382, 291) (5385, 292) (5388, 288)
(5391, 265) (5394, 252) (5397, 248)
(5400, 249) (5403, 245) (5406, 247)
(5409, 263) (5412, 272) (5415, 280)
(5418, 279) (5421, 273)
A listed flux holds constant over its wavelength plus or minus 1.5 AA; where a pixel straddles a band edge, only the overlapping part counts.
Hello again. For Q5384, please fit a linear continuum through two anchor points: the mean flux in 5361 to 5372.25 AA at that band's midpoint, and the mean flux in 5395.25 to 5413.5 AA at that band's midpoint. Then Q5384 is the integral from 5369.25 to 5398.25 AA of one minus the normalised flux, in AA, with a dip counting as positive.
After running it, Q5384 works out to -1.2 AA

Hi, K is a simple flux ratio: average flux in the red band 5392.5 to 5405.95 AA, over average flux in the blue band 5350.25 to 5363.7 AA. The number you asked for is 0.86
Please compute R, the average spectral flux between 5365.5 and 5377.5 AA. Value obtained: 276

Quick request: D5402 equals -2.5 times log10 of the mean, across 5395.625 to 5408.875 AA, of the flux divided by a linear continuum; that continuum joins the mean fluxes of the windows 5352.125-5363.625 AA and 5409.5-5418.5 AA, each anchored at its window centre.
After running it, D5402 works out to 0.12 mag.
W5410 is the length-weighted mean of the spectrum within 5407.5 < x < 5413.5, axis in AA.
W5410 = 268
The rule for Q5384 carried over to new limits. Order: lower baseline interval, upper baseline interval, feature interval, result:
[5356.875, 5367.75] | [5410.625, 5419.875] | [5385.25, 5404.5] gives 1.4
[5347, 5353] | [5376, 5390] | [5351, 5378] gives 0.7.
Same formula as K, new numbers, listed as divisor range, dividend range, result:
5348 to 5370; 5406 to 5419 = 0.95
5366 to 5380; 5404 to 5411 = 0.92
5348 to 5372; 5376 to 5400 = 0.97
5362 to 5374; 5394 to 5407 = 0.90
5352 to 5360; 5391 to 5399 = 0.88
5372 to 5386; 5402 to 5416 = 0.90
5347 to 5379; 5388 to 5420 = 0.92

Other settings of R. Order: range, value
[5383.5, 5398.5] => 269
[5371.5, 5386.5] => 290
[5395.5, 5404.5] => 247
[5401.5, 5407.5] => 246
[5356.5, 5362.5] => 294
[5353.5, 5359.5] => 288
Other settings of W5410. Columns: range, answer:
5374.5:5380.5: 294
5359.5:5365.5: 295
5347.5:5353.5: 292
